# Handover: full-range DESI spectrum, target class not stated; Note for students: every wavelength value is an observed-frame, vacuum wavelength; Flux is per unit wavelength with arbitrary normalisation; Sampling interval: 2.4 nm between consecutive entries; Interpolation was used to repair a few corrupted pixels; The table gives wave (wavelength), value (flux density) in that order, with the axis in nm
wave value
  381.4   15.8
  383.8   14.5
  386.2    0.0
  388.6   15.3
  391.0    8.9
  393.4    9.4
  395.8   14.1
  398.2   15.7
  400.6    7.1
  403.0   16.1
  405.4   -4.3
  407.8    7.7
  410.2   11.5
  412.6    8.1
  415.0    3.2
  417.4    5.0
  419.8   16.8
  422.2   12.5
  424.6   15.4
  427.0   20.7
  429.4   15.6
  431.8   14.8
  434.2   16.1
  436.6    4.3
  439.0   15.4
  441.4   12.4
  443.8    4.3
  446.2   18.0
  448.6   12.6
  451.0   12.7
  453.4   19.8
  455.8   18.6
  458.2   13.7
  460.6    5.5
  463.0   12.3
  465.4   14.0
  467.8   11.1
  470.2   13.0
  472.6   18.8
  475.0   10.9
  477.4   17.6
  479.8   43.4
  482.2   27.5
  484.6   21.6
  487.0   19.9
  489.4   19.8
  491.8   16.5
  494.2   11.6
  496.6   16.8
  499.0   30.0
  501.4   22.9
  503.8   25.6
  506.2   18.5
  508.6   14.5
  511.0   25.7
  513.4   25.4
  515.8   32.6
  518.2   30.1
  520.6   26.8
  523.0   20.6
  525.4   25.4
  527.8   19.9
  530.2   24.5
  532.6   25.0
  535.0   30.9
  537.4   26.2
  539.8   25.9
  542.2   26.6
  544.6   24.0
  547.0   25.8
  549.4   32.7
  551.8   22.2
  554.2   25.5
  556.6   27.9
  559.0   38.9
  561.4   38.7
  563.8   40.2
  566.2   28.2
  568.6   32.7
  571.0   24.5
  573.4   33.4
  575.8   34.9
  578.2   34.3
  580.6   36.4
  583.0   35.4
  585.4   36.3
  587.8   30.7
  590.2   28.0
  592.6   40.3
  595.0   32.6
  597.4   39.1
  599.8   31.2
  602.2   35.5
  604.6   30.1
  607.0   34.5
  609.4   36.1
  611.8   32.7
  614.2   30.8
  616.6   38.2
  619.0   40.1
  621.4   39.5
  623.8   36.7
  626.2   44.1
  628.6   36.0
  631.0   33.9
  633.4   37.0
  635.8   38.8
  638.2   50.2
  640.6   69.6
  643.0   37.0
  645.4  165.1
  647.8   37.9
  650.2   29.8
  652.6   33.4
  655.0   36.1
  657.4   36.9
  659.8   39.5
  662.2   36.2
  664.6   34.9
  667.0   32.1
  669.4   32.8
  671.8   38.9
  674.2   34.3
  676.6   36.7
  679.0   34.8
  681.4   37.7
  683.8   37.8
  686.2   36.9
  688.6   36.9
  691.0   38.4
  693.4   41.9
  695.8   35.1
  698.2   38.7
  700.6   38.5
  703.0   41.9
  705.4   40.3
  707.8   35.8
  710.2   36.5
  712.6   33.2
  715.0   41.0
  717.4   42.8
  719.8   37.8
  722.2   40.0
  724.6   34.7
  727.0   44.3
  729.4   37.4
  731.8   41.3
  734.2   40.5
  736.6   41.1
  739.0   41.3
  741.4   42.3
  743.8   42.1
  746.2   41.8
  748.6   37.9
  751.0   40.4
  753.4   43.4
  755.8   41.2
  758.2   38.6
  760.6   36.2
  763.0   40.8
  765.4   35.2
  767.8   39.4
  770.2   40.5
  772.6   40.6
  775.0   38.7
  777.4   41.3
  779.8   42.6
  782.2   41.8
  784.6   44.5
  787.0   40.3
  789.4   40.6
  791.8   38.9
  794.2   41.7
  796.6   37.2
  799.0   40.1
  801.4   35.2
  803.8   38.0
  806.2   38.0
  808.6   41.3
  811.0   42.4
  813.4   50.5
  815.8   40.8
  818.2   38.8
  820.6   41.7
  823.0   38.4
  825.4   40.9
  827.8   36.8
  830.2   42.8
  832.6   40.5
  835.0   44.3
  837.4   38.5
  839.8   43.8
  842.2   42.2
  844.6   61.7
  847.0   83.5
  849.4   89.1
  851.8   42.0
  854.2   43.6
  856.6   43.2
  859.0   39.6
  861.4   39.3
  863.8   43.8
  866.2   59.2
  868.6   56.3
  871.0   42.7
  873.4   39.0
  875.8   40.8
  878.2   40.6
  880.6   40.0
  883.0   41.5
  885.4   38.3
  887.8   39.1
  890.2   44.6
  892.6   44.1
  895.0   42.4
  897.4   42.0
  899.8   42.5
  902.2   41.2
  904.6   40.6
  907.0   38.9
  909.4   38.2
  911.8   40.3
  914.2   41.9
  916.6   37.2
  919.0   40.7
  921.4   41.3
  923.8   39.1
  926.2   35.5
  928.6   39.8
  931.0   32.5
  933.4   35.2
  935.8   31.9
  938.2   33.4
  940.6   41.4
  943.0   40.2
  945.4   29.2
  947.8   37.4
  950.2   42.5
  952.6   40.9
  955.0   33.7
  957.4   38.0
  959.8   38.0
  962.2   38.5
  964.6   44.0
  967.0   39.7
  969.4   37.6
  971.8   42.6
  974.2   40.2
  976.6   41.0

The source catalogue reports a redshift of 0.289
